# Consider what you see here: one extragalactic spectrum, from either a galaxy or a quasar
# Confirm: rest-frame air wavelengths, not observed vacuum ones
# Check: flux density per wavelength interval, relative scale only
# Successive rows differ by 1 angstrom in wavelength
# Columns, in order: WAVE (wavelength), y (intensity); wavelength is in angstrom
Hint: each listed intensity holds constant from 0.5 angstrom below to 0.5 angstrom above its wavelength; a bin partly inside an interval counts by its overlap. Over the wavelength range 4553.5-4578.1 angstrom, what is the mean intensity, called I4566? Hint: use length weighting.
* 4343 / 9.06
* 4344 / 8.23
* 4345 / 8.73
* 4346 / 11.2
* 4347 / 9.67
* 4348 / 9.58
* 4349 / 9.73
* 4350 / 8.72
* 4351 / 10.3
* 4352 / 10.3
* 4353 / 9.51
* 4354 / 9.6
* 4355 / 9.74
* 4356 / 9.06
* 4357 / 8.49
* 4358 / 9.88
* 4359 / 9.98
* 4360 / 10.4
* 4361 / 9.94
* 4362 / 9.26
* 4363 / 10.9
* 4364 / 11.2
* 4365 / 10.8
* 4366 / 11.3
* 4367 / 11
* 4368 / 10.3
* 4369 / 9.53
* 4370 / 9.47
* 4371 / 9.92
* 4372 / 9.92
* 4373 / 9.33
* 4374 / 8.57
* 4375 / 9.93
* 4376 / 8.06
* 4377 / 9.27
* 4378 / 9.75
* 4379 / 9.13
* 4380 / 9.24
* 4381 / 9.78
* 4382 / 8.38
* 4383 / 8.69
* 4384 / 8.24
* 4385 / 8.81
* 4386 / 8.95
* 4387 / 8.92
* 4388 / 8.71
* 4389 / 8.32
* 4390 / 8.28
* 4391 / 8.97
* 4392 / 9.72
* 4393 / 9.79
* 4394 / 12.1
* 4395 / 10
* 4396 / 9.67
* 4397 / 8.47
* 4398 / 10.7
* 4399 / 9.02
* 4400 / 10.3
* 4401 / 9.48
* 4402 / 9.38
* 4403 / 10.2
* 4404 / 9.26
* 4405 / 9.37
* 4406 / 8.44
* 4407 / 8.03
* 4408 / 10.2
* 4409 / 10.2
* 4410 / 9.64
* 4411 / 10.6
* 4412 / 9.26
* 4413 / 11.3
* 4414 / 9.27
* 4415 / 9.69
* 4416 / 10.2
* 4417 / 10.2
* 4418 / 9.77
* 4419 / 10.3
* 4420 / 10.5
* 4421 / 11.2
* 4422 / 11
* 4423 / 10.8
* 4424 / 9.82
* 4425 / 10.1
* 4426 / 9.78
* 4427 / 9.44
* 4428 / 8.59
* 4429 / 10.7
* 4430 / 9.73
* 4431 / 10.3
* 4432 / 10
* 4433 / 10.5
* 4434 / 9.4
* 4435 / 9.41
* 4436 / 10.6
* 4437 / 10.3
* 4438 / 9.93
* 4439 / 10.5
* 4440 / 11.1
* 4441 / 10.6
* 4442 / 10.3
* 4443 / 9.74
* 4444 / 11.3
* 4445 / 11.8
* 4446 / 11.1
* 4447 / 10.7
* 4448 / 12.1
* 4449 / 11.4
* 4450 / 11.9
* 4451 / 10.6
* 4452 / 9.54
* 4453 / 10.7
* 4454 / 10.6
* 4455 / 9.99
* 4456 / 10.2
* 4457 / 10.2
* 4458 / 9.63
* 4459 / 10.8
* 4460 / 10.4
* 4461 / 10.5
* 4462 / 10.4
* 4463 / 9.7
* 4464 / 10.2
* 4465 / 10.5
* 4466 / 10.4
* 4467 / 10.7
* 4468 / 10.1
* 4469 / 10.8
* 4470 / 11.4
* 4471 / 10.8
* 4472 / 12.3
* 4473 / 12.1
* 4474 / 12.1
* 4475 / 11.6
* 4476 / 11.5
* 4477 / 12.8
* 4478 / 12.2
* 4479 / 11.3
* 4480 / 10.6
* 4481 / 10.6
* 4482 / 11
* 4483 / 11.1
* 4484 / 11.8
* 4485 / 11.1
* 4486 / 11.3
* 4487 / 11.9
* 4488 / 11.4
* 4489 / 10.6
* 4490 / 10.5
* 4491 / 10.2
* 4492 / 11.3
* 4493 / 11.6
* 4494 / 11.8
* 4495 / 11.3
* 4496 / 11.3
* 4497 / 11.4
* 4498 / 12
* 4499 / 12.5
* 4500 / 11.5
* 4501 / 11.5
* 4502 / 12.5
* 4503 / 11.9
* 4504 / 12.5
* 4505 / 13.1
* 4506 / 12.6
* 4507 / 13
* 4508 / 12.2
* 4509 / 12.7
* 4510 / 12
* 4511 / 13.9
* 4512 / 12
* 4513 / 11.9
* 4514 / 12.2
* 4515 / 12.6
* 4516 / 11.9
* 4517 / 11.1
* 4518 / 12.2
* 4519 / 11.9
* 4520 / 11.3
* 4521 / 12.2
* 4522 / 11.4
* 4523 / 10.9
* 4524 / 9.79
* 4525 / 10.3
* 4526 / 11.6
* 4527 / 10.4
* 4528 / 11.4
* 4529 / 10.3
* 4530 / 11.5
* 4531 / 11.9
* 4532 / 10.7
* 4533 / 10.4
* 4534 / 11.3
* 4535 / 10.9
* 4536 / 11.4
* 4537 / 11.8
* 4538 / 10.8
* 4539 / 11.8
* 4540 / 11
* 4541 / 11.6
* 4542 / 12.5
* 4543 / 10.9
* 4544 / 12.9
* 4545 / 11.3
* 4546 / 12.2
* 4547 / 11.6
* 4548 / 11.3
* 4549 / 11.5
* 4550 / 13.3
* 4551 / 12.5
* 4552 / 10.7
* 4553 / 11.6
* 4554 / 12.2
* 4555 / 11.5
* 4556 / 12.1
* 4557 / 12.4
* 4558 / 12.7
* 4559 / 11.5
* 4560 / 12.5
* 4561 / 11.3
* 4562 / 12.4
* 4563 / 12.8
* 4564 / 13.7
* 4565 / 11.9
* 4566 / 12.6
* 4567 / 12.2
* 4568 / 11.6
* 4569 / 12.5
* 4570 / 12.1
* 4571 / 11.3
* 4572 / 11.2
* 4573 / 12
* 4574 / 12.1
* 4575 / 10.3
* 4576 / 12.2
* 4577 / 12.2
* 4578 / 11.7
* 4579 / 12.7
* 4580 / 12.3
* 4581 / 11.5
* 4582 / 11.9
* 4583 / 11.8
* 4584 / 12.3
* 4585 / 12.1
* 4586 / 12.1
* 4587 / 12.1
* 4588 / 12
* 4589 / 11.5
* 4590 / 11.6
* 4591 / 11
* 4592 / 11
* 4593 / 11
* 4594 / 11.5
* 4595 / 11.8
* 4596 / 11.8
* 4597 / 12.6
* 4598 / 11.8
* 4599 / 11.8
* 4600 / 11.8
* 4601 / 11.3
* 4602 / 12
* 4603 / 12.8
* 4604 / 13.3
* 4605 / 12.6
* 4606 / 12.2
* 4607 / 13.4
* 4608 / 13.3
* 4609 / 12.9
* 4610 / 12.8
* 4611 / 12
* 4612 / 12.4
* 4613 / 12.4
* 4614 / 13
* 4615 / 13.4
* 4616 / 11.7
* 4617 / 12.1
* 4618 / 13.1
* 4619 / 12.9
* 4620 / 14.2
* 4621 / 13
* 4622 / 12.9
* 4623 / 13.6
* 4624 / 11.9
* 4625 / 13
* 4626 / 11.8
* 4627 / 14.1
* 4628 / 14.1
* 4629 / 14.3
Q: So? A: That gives 12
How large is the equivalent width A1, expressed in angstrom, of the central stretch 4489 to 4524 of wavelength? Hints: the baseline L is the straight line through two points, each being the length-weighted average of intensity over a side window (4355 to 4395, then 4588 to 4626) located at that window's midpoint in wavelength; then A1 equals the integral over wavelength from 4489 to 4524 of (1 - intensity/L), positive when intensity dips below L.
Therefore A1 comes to -2.3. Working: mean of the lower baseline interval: 9.55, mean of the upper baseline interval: 12.3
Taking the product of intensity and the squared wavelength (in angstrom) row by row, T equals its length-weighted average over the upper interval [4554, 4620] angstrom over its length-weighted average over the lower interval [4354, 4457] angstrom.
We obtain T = 1.33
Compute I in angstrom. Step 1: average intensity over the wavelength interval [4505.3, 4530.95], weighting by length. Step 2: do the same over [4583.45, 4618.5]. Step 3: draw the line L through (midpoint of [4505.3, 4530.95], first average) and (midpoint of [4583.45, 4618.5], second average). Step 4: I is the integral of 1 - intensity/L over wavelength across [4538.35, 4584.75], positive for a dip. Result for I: 0.1 angstrom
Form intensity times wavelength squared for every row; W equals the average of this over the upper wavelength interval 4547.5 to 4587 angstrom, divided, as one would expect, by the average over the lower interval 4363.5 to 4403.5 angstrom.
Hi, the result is 1.4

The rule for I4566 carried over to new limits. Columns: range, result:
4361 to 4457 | 9.94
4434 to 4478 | 10.8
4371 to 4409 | 9.3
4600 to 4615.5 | 12.6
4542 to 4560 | 11.9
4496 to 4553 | 11.7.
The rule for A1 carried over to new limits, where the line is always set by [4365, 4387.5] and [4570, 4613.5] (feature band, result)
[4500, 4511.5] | -1.6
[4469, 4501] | -2.1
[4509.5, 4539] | -0.7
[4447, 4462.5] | -0.4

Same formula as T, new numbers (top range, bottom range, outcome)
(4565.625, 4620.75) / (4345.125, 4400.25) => 1.40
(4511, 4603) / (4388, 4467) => 1.23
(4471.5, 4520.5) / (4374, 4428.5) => 1.29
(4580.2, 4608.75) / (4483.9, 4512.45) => 1.06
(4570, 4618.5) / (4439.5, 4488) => 1.17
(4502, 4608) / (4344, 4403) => 1.34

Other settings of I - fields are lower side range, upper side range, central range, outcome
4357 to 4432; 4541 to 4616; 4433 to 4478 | -1.1 angstrom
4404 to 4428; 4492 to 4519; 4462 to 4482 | 0.3 angstrom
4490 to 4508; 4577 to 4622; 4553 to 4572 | -0.1 angstrom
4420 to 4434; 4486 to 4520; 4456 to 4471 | 0.8 angstrom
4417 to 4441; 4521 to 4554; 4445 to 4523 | -4.3 angstrom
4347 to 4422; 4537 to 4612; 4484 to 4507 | -1.3 angstrom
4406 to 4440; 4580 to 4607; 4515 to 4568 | -1.4 angstrom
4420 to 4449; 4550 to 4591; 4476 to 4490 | -0.5 angstrom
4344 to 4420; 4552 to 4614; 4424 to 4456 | -0.2 angstrom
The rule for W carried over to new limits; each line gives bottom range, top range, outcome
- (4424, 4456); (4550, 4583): 1.22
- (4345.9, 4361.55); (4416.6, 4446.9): 1.10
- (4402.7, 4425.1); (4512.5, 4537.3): 1.19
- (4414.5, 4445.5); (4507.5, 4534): 1.17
